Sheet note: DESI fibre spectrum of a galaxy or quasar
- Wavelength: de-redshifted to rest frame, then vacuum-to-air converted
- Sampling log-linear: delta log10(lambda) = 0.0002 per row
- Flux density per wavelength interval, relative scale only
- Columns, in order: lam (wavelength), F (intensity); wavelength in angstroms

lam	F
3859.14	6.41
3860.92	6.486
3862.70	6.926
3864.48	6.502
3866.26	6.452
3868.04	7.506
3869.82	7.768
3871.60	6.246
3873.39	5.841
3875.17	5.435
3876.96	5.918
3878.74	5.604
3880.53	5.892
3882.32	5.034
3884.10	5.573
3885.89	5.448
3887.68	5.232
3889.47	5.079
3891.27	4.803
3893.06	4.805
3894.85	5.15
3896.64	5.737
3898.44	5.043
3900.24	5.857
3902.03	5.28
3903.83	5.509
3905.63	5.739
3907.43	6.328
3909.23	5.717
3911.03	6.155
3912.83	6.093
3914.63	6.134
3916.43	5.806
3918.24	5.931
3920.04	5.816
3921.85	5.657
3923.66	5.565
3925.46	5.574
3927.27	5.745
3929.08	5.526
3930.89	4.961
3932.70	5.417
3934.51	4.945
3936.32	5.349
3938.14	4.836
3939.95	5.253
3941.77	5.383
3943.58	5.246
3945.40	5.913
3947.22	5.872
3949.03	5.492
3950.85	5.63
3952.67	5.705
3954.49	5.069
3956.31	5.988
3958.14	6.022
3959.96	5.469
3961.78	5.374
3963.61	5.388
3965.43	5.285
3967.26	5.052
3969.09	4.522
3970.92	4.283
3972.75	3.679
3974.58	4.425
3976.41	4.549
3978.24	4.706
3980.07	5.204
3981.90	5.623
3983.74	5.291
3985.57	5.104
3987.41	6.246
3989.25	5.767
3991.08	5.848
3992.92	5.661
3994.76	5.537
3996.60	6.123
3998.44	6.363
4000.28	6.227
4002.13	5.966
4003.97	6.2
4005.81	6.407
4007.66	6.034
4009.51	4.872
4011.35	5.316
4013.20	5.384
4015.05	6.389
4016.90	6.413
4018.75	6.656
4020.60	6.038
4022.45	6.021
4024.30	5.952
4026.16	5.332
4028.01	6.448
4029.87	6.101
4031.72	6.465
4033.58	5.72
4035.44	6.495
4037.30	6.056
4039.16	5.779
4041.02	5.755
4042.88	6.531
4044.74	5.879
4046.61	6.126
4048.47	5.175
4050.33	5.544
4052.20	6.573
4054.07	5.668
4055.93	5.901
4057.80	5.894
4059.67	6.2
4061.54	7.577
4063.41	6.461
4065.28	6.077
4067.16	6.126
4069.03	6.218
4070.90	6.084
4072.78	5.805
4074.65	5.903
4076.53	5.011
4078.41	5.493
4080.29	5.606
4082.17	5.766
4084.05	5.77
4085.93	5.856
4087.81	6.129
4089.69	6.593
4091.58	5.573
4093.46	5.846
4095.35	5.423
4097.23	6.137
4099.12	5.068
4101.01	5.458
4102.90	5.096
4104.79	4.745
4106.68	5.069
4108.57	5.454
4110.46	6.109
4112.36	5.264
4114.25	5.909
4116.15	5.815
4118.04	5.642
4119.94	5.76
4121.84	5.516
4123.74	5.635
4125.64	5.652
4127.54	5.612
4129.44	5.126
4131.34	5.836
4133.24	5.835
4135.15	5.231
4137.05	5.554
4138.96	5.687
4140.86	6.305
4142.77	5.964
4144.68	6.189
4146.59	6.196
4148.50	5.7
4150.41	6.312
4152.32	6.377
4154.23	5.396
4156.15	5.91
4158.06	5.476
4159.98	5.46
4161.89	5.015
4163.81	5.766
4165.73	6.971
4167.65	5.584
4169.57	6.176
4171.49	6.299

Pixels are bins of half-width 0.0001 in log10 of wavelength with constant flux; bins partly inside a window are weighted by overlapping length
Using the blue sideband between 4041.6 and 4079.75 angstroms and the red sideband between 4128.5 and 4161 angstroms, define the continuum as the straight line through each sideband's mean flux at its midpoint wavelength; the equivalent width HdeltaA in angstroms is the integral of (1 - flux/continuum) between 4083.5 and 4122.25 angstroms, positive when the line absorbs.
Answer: 1.78 angstroms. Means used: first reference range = 6.01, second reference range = 5.8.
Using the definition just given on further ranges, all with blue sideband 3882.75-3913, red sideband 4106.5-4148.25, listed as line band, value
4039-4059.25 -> -1.0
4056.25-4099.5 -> -2.2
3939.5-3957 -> -0.1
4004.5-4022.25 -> -1.1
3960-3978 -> 2.6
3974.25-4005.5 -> -0.2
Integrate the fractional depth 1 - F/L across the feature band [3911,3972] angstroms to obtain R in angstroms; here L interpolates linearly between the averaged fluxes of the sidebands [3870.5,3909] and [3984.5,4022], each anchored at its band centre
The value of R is 2.49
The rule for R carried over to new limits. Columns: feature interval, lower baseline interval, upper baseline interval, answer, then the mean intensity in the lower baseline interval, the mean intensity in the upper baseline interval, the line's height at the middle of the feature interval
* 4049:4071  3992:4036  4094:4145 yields -1.4 angstroms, 6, 5.59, 5.82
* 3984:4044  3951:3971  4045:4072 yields -2.2 angstroms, 5.34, 6.11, 5.76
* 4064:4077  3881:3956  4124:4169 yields -0.5 angstroms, 5.5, 5.79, 5.7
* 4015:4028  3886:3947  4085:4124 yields -1.3 angstroms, 5.51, 5.62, 5.57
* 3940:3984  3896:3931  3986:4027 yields 4.7 angstroms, 5.72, 5.93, 5.83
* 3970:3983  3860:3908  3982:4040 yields 2.8 angstroms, 5.82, 5.94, 5.9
